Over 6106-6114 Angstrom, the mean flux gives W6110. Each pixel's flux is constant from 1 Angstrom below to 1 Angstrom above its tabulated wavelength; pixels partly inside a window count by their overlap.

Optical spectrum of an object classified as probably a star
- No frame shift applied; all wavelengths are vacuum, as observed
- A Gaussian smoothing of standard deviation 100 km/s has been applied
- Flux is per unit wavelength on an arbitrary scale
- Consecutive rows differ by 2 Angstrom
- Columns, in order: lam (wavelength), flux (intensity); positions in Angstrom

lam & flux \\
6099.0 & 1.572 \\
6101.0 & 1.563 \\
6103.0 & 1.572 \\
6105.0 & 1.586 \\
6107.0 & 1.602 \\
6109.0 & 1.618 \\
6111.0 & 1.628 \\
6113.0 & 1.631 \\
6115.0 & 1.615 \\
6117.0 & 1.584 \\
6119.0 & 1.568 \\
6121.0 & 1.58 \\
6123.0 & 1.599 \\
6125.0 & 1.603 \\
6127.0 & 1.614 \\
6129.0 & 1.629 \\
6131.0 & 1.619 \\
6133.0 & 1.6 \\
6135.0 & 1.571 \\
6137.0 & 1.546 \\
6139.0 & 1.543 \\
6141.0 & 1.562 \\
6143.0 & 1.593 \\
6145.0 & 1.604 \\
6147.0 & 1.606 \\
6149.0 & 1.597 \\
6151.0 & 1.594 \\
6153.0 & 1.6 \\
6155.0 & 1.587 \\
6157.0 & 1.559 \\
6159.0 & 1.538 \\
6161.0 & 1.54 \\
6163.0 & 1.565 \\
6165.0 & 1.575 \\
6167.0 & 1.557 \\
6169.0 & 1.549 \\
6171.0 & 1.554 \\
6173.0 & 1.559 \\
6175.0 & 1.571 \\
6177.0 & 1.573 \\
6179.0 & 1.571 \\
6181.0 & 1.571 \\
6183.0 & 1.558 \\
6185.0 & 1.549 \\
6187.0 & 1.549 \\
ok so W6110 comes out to 1.62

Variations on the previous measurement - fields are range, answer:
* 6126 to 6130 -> 1.62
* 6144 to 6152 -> 1.6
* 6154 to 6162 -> 1.56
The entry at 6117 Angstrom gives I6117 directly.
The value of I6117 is 1.584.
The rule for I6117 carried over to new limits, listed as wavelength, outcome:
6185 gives 1.549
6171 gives 1.554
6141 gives 1.562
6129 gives 1.629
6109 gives 1.618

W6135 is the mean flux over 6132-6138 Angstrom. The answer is 1.57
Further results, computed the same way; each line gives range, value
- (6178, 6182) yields 1.57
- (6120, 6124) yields 1.59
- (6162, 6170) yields 1.56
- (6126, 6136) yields 1.61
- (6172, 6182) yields 1.57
